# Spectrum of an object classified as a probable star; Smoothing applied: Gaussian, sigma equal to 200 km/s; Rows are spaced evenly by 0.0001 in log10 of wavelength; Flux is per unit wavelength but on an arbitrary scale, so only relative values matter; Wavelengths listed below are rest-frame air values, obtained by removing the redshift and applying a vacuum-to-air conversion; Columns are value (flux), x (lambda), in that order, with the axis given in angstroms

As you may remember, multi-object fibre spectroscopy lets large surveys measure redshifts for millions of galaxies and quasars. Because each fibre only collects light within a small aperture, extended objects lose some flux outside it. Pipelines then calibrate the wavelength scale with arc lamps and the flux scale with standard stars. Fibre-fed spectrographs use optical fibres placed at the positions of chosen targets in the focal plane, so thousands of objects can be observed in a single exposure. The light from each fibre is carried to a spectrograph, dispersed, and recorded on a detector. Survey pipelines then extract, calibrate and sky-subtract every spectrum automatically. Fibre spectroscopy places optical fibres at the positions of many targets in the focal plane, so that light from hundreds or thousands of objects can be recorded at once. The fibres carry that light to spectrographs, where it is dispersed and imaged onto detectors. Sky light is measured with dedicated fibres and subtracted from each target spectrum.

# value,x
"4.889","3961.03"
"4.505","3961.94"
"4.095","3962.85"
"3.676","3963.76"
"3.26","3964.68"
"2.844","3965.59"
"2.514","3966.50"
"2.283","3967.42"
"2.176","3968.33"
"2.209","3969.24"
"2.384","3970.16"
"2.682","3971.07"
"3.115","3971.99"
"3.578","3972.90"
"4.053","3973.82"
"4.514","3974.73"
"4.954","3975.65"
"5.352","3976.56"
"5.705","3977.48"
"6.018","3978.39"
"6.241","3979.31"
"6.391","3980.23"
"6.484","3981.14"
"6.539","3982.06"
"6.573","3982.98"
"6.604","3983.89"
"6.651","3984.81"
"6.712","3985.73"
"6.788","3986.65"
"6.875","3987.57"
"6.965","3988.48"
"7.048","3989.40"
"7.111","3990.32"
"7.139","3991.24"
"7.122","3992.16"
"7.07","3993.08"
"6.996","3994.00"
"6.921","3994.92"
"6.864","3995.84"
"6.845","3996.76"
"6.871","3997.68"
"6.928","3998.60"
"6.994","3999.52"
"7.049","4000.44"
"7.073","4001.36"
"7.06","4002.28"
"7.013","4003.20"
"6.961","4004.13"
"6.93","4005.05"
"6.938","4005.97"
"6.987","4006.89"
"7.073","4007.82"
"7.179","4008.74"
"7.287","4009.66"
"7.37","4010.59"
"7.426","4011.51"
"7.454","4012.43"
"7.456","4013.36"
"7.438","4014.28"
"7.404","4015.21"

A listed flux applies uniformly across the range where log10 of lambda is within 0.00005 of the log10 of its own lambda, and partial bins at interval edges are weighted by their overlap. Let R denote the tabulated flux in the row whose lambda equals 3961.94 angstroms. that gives 4.505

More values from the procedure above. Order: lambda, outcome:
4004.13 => 6.961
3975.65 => 4.954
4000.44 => 7.049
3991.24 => 7.139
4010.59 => 7.37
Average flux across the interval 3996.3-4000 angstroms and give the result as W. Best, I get 6.92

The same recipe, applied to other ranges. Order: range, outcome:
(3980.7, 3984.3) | 6.55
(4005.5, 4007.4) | 6.96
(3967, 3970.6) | 2.26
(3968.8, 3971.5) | 2.42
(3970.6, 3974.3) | 3.36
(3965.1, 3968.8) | 2.47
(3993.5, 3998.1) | 6.9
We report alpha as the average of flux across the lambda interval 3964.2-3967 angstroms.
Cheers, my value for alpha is 2.86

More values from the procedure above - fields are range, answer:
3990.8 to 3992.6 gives 7.13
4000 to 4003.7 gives 7.04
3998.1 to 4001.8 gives 7.02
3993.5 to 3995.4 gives 6.96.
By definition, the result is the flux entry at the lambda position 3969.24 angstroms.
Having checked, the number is 2.209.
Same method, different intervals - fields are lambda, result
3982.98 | 6.573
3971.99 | 3.115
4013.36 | 7.456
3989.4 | 7.048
